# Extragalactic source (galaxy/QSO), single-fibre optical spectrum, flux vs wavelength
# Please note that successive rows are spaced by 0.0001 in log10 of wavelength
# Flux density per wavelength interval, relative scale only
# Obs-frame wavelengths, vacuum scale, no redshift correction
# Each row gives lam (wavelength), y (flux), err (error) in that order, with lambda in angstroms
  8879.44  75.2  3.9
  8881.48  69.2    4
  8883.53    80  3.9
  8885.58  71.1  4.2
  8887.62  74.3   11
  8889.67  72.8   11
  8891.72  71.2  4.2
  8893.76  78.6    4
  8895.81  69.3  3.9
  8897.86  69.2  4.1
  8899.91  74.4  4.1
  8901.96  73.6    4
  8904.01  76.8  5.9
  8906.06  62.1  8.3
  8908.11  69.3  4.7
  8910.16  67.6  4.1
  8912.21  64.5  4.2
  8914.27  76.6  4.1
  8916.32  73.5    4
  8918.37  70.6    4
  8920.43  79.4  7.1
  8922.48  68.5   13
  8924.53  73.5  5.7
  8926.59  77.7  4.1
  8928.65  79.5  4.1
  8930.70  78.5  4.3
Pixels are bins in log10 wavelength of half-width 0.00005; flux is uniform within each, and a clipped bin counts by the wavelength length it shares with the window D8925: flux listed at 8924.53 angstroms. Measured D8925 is 73.5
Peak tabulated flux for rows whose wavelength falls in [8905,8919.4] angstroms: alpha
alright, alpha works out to 76.6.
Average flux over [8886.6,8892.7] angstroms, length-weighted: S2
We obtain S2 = 72.7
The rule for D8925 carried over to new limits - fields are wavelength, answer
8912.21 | 64.5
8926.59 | 77.7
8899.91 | 74.4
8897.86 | 69.2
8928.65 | 79.5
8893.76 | 78.6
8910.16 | 67.6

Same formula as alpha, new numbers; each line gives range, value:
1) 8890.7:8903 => 78.6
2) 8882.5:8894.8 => 80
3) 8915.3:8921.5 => 79.4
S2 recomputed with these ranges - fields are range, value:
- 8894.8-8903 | 71.6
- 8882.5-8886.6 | 75.4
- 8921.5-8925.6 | 71.1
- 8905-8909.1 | 65.8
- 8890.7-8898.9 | 72.1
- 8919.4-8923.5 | 74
